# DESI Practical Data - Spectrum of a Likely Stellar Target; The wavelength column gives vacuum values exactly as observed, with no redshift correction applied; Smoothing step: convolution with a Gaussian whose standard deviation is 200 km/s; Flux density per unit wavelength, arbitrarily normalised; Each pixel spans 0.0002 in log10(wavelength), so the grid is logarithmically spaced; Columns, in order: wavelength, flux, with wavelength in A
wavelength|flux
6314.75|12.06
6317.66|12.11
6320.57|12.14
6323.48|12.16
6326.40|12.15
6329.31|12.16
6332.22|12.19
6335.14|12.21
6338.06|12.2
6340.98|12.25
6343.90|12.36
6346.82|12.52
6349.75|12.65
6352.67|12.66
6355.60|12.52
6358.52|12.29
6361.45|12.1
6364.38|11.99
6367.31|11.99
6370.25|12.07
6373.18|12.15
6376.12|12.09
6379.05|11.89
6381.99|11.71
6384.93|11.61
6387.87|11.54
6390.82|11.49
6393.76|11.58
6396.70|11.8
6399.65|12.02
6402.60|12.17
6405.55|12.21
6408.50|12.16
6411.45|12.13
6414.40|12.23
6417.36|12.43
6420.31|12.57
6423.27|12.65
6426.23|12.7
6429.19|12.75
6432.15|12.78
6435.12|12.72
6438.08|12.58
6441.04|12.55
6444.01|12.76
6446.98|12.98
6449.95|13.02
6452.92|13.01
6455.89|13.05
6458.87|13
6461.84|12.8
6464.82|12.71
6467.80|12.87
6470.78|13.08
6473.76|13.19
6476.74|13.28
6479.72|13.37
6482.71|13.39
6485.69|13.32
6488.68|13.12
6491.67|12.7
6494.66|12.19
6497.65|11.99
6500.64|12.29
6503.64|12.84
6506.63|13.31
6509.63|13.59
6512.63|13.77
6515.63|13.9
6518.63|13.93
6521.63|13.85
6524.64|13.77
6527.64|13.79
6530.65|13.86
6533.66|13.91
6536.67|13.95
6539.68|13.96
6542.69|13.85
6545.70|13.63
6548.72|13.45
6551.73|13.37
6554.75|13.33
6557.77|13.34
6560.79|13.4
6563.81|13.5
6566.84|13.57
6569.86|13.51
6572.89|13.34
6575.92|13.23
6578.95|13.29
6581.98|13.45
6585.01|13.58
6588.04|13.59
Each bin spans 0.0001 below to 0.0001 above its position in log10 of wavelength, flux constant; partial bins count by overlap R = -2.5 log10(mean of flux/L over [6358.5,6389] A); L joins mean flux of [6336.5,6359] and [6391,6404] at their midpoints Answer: 0.02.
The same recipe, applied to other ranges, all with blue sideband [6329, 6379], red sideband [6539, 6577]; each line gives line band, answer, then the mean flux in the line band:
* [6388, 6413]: 0.05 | 11.9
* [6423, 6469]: 0.00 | 12.8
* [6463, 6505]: 0.01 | 12.9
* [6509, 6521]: -0.05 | 13.8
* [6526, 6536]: -0.04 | 13.9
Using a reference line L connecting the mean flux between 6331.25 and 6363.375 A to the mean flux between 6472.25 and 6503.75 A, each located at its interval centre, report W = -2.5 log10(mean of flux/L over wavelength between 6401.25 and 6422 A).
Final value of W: 0.03 mag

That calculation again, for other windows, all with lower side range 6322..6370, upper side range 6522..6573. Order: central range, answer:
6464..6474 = 0.01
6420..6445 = 0.02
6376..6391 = 0.07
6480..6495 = 0.02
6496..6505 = 0.08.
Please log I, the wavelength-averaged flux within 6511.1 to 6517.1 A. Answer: 13.8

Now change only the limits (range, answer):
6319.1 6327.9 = 12.1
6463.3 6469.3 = 12.8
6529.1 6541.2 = 13.9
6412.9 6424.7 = 12.5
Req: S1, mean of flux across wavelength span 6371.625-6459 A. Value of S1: 12.3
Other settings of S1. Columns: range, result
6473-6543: 13.4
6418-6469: 12.8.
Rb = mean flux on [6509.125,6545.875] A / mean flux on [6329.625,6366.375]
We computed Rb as 1.12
